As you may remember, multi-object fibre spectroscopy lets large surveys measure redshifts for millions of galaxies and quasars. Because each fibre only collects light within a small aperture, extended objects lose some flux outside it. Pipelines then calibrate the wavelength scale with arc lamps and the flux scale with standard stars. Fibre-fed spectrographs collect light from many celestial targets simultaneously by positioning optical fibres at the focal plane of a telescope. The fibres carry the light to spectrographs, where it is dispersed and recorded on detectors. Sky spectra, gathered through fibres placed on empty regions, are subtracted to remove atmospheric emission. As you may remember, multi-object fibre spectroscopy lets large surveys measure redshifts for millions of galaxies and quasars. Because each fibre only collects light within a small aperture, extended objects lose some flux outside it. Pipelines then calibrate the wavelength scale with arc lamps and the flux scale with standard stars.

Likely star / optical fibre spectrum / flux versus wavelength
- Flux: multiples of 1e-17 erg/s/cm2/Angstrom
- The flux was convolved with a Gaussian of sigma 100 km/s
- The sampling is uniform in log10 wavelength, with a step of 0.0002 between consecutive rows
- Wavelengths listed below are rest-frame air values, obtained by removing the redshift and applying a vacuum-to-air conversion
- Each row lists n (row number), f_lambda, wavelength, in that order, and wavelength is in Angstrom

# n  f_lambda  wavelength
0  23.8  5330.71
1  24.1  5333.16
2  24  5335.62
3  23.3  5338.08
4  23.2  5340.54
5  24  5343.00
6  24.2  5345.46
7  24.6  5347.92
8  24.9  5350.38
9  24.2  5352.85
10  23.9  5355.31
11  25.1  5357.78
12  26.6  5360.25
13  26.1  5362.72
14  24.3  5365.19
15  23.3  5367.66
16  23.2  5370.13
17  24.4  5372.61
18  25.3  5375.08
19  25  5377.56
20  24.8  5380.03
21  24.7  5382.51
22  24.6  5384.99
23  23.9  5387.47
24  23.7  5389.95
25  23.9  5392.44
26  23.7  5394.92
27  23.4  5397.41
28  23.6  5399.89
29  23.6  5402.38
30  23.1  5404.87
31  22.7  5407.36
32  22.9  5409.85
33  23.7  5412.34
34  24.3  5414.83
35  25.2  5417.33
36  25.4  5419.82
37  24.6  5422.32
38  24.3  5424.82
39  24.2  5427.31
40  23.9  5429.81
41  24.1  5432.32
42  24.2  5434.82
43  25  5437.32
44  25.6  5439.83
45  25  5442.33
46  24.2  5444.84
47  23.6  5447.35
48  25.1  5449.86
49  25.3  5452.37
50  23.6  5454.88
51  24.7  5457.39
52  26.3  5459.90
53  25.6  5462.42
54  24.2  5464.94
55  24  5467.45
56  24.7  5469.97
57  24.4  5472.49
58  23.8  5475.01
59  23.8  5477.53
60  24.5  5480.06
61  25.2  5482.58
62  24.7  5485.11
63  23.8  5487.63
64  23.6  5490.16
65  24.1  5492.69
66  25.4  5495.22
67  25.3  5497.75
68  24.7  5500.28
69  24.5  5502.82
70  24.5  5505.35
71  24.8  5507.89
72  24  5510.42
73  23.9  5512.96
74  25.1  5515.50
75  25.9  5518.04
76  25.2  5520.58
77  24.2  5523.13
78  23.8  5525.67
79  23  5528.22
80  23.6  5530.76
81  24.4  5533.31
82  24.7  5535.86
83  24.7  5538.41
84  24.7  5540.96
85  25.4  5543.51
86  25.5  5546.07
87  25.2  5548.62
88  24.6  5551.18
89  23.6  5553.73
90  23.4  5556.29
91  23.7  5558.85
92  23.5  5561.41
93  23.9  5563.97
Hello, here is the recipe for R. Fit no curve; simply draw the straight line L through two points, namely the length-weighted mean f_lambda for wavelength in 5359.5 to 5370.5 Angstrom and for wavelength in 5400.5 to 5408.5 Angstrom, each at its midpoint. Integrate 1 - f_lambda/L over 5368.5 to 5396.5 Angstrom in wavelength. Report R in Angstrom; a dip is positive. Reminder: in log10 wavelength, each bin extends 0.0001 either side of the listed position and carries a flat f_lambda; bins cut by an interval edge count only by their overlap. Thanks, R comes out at -0.3 Angstrom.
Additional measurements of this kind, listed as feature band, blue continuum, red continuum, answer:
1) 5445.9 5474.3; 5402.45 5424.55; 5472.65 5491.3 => -0.61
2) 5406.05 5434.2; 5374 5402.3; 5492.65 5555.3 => 0.20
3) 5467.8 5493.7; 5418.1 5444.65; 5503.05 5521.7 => 0.48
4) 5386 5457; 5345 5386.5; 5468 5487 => 1.12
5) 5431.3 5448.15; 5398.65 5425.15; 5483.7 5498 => -0.32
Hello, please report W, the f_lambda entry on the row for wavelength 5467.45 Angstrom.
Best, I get 24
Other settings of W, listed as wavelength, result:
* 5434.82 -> 24.2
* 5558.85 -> 23.7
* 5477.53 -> 23.8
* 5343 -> 24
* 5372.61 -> 24.4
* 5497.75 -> 25.3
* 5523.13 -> 24.2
